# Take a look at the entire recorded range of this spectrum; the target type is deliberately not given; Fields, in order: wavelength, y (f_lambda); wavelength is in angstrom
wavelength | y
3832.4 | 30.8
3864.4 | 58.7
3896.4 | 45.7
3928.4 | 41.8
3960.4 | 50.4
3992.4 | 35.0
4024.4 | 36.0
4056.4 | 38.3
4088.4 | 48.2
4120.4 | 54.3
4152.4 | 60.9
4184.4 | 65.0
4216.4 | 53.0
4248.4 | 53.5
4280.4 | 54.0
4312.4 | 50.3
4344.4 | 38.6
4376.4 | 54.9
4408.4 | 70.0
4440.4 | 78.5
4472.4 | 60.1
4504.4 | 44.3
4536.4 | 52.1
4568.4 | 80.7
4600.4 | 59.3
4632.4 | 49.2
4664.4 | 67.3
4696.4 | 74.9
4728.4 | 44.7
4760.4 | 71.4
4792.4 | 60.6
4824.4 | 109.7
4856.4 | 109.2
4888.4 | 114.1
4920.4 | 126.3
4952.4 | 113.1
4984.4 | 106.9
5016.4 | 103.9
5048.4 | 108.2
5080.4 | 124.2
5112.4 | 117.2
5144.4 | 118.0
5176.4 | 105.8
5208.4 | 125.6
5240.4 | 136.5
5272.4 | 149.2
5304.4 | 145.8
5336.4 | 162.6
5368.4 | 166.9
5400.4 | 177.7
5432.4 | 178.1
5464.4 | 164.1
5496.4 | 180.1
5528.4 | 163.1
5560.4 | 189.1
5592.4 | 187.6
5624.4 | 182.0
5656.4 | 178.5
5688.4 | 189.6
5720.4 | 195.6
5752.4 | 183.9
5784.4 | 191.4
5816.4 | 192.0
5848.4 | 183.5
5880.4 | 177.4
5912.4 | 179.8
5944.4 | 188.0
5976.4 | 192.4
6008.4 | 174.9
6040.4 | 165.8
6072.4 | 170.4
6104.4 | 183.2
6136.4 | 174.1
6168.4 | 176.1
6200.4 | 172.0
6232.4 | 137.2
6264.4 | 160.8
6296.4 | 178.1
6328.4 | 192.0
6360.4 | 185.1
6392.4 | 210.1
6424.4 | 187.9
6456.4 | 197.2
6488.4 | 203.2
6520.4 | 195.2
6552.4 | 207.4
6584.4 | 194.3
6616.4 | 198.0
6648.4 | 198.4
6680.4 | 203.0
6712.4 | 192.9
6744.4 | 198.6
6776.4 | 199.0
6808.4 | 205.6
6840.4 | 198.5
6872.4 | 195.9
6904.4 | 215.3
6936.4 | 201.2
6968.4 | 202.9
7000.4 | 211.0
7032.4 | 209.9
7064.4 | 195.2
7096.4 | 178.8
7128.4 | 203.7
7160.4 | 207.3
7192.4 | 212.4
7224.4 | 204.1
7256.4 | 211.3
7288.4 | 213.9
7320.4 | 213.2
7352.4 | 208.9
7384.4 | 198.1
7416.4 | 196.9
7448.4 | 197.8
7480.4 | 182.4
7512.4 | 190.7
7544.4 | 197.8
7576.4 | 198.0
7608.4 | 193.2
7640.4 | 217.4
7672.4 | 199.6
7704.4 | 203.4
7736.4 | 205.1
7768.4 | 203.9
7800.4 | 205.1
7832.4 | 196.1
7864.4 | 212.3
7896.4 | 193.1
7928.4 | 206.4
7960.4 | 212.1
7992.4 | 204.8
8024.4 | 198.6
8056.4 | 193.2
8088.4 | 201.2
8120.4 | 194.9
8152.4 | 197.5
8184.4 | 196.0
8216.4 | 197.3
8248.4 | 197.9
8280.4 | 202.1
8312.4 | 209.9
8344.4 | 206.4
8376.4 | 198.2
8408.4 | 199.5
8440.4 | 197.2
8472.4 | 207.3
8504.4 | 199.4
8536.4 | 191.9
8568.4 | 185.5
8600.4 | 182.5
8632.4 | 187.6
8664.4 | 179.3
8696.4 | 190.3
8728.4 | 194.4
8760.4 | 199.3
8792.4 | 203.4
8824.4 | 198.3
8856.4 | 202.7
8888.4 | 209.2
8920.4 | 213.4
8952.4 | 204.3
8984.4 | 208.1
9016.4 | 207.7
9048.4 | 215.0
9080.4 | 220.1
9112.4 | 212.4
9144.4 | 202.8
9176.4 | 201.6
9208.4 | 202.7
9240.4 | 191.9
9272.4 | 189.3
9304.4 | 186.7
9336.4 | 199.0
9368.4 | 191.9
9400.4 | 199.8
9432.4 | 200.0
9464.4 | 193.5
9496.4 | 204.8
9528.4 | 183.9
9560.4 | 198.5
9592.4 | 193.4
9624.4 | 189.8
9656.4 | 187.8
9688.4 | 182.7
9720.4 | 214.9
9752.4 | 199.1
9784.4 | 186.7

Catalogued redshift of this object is 0.204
